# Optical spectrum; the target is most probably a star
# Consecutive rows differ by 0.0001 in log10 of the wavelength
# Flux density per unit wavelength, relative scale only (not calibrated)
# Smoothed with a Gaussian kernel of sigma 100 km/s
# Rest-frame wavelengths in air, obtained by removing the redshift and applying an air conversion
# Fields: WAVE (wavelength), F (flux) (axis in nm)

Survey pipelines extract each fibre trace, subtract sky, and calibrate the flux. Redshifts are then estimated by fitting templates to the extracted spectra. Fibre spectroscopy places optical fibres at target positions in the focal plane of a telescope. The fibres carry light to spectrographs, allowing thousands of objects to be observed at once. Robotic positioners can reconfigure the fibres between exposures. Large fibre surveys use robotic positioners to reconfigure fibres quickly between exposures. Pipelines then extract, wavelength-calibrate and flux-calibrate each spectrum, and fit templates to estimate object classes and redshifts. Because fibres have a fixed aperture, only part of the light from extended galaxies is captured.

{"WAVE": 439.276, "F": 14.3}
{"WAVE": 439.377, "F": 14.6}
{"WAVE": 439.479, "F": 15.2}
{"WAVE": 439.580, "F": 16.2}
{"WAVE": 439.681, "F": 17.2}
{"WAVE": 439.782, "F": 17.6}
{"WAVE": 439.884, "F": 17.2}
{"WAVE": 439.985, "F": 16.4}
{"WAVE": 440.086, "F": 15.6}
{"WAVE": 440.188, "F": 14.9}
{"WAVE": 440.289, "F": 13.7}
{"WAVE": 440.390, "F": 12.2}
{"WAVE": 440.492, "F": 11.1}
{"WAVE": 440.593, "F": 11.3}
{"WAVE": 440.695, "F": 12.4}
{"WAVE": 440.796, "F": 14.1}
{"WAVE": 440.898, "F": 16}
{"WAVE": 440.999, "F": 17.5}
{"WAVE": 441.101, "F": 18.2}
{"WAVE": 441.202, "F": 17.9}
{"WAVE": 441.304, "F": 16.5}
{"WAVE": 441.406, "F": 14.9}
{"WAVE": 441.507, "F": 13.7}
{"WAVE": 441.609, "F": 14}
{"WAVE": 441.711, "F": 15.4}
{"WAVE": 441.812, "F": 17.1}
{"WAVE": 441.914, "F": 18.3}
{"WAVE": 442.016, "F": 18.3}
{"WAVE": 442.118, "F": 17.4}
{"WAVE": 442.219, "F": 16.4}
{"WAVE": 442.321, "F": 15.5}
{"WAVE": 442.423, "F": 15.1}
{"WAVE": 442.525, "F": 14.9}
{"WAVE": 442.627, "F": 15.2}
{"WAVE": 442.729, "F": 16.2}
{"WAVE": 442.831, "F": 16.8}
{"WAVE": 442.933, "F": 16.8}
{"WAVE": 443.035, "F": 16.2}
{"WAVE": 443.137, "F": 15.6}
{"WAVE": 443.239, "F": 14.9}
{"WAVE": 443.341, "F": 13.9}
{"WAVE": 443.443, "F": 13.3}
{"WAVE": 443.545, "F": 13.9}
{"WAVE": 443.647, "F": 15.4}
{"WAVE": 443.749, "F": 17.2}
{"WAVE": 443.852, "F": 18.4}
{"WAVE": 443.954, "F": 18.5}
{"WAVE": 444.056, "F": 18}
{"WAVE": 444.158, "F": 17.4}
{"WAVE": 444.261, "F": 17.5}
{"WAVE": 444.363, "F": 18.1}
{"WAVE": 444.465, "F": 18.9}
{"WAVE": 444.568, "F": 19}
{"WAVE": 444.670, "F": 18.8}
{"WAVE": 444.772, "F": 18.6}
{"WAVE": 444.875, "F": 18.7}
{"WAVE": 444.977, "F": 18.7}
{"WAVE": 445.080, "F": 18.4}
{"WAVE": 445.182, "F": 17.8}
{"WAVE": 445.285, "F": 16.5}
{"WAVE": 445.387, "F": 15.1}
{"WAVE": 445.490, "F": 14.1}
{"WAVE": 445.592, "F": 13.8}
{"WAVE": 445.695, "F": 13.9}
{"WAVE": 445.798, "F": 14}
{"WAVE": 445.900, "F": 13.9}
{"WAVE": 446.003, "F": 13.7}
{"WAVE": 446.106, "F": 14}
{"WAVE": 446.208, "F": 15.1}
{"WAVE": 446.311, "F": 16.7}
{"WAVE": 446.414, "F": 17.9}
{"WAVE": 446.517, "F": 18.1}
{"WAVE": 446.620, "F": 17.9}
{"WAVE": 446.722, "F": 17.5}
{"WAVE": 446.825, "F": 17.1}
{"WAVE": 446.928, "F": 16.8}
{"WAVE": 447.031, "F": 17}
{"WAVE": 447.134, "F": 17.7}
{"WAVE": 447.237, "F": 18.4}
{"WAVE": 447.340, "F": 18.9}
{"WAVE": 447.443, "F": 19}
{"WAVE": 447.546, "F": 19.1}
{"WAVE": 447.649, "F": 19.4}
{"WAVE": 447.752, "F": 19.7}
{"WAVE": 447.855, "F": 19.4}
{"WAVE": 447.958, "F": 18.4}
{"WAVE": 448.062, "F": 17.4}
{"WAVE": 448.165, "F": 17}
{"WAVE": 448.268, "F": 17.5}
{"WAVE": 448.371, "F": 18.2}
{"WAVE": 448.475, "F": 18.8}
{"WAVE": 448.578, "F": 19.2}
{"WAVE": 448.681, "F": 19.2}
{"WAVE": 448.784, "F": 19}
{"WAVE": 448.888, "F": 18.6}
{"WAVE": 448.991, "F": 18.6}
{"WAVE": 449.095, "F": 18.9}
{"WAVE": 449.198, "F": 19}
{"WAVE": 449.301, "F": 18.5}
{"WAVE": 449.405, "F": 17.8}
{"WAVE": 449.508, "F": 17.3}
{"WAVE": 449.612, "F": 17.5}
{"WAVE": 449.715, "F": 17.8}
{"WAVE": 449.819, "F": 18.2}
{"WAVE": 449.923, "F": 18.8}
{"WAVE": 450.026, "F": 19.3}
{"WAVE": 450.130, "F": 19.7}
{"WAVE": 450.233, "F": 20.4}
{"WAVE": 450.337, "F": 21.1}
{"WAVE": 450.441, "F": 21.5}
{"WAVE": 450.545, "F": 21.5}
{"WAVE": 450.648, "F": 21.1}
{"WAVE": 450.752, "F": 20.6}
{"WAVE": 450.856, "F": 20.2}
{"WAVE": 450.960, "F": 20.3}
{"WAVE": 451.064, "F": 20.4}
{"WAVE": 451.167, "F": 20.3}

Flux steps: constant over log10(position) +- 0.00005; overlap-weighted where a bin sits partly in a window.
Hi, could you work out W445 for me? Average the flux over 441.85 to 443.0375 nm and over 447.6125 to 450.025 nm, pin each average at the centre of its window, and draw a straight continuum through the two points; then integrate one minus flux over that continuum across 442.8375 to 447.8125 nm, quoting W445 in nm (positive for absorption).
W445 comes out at 0.14 nm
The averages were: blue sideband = 16.4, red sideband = 18.5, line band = 16.9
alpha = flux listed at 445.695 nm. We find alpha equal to 13.9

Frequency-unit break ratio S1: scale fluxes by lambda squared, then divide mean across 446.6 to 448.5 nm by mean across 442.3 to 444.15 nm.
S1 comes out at 1.16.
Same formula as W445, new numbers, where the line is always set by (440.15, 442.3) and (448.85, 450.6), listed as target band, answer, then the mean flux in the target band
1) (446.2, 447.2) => 0.026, 17.3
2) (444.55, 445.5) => -0.038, 17.7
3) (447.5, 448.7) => -0.014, 18.6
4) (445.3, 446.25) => 0.169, 14.3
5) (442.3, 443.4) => 0.034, 15.5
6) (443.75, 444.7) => -0.089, 18.2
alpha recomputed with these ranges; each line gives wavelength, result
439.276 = 14.3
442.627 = 15.2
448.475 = 18.8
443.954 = 18.5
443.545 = 13.9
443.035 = 16.2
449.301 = 18.5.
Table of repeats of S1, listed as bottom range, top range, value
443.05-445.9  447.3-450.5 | 1.16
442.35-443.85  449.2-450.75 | 1.29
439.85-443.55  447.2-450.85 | 1.28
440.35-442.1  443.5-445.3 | 1.18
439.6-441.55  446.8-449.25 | 1.25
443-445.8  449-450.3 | 1.15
